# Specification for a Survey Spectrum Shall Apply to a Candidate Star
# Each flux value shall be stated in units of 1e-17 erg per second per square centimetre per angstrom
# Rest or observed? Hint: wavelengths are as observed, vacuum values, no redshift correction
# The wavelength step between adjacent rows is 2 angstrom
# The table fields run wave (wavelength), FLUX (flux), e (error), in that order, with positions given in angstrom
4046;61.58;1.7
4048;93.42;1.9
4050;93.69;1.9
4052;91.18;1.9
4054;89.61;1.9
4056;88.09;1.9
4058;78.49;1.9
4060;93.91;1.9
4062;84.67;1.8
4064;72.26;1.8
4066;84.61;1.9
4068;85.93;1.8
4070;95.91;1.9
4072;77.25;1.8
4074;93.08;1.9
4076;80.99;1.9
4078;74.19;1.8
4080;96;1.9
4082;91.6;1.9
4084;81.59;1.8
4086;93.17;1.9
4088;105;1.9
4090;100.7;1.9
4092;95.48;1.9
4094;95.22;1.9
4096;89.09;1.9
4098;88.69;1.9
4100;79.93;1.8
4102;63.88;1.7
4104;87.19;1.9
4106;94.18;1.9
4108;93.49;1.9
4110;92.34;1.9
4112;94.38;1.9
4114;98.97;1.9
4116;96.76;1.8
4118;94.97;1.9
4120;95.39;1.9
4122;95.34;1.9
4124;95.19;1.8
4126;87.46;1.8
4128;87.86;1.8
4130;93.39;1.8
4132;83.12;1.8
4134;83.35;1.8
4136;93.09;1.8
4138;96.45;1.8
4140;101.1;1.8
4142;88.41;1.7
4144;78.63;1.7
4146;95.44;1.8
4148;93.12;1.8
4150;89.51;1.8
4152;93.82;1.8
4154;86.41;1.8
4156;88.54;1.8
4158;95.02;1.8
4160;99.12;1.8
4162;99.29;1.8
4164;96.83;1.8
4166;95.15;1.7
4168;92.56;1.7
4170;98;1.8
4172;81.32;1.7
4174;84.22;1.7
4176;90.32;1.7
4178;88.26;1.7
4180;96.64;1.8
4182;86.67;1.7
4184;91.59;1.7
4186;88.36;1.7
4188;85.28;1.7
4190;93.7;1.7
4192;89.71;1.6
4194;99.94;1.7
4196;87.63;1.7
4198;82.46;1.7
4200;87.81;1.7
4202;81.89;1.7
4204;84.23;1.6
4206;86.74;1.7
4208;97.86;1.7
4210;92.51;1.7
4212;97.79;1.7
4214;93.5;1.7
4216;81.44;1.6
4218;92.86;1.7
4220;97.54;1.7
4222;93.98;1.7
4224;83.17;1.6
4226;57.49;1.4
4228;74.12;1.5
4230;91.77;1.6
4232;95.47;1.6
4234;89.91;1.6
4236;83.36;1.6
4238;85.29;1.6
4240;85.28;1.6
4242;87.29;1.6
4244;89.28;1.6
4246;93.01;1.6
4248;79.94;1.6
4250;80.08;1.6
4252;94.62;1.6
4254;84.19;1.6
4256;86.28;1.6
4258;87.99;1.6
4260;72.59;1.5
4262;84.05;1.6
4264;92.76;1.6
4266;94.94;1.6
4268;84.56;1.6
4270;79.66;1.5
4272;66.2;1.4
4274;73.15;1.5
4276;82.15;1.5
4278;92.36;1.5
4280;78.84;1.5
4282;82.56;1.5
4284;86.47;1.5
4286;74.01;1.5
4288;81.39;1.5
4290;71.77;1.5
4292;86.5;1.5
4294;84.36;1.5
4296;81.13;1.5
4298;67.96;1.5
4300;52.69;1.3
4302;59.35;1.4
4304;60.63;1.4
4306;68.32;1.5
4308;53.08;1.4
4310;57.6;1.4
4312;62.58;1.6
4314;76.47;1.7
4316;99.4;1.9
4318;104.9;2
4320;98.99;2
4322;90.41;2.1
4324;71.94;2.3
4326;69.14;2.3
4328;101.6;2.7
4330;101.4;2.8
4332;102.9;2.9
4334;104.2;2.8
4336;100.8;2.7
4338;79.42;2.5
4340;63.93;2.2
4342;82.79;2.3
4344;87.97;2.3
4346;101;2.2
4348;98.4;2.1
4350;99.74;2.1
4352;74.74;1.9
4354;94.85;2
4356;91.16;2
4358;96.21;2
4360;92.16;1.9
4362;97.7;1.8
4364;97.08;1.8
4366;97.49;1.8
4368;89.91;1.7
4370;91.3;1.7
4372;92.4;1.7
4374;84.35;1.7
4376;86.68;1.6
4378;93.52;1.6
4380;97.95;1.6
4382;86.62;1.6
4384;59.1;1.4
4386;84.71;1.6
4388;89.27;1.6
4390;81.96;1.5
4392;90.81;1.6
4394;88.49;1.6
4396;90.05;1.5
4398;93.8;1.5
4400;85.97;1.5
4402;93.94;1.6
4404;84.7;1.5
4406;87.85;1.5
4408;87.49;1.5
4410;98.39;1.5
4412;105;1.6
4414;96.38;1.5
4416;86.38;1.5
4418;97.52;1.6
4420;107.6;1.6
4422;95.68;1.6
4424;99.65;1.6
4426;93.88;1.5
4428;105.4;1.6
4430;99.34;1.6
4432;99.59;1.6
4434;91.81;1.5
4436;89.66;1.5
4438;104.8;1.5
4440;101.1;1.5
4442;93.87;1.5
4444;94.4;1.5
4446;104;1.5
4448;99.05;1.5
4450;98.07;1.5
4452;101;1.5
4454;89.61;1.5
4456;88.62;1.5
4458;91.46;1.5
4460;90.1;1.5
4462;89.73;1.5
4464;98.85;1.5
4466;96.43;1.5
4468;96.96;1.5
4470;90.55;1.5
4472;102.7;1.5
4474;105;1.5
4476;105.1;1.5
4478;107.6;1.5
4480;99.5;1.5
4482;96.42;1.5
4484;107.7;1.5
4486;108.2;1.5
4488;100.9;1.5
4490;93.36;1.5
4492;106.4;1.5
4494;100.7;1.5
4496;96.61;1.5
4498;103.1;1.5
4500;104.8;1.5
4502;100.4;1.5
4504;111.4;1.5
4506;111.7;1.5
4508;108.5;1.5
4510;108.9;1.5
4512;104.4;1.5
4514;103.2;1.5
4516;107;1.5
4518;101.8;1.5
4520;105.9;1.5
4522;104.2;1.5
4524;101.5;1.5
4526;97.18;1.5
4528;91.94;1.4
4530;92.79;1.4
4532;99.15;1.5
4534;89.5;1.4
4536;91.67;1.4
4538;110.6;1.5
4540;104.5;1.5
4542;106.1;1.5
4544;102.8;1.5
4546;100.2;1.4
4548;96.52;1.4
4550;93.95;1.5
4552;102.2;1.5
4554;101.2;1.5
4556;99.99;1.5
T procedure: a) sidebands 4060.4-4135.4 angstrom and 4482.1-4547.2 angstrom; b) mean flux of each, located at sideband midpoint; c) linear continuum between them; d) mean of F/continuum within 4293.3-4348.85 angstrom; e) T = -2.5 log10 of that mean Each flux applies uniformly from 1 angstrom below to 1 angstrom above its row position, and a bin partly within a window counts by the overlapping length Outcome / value 0.18 mag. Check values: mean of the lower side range 89.3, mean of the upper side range 102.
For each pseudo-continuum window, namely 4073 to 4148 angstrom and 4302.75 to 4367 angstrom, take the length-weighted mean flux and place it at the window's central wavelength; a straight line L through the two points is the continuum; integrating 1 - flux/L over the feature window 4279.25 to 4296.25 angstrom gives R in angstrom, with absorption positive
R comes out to 1.3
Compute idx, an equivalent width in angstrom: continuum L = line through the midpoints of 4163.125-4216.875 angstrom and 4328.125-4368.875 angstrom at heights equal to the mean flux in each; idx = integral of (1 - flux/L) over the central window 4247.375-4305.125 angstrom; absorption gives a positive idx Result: 7.7 angstrom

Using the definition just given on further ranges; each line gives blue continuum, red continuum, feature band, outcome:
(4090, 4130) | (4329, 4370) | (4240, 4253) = 0.7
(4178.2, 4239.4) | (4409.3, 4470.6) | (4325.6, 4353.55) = 0.6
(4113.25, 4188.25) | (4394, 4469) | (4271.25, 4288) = 2.4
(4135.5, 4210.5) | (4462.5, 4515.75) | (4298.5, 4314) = 5.7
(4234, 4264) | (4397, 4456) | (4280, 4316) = 6.7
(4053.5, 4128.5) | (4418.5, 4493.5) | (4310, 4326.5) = 2.1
